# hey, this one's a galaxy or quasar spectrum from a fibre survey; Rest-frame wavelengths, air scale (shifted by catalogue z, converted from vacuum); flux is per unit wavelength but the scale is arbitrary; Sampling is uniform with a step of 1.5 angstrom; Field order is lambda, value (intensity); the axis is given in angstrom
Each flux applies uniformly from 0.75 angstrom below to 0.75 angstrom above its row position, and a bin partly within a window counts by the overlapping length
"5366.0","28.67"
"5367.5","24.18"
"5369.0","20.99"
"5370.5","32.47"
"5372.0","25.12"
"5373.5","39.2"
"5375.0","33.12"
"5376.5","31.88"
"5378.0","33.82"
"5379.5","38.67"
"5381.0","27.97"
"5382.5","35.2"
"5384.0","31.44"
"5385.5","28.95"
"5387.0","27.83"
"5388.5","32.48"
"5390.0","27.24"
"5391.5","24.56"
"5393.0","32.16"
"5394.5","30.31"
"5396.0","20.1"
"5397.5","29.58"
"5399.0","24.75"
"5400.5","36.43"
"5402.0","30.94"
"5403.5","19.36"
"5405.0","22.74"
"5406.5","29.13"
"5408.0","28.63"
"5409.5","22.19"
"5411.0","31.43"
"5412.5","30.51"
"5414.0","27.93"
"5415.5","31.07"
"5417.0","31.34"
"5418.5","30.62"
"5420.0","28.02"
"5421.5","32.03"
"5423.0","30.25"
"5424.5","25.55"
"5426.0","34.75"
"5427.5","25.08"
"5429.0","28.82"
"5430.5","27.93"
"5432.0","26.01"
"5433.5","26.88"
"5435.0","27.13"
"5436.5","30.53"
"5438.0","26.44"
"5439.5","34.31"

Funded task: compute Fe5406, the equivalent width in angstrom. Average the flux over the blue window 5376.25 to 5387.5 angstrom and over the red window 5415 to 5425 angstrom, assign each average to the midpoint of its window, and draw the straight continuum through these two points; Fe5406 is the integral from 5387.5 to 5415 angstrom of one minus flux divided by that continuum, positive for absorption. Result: 2.8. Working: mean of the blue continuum 32.1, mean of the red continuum 29.9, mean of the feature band 27.8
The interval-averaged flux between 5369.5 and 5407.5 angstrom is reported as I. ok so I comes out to 29.8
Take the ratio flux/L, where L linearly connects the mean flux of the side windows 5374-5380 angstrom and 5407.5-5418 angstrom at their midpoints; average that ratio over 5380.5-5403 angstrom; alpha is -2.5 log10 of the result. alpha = 0.10 mag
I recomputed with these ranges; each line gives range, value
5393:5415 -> 27.6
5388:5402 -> 28.7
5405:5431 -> 29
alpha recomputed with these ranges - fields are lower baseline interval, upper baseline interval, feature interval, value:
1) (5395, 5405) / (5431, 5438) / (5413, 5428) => -0.099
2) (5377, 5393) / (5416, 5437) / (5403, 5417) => 0.088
